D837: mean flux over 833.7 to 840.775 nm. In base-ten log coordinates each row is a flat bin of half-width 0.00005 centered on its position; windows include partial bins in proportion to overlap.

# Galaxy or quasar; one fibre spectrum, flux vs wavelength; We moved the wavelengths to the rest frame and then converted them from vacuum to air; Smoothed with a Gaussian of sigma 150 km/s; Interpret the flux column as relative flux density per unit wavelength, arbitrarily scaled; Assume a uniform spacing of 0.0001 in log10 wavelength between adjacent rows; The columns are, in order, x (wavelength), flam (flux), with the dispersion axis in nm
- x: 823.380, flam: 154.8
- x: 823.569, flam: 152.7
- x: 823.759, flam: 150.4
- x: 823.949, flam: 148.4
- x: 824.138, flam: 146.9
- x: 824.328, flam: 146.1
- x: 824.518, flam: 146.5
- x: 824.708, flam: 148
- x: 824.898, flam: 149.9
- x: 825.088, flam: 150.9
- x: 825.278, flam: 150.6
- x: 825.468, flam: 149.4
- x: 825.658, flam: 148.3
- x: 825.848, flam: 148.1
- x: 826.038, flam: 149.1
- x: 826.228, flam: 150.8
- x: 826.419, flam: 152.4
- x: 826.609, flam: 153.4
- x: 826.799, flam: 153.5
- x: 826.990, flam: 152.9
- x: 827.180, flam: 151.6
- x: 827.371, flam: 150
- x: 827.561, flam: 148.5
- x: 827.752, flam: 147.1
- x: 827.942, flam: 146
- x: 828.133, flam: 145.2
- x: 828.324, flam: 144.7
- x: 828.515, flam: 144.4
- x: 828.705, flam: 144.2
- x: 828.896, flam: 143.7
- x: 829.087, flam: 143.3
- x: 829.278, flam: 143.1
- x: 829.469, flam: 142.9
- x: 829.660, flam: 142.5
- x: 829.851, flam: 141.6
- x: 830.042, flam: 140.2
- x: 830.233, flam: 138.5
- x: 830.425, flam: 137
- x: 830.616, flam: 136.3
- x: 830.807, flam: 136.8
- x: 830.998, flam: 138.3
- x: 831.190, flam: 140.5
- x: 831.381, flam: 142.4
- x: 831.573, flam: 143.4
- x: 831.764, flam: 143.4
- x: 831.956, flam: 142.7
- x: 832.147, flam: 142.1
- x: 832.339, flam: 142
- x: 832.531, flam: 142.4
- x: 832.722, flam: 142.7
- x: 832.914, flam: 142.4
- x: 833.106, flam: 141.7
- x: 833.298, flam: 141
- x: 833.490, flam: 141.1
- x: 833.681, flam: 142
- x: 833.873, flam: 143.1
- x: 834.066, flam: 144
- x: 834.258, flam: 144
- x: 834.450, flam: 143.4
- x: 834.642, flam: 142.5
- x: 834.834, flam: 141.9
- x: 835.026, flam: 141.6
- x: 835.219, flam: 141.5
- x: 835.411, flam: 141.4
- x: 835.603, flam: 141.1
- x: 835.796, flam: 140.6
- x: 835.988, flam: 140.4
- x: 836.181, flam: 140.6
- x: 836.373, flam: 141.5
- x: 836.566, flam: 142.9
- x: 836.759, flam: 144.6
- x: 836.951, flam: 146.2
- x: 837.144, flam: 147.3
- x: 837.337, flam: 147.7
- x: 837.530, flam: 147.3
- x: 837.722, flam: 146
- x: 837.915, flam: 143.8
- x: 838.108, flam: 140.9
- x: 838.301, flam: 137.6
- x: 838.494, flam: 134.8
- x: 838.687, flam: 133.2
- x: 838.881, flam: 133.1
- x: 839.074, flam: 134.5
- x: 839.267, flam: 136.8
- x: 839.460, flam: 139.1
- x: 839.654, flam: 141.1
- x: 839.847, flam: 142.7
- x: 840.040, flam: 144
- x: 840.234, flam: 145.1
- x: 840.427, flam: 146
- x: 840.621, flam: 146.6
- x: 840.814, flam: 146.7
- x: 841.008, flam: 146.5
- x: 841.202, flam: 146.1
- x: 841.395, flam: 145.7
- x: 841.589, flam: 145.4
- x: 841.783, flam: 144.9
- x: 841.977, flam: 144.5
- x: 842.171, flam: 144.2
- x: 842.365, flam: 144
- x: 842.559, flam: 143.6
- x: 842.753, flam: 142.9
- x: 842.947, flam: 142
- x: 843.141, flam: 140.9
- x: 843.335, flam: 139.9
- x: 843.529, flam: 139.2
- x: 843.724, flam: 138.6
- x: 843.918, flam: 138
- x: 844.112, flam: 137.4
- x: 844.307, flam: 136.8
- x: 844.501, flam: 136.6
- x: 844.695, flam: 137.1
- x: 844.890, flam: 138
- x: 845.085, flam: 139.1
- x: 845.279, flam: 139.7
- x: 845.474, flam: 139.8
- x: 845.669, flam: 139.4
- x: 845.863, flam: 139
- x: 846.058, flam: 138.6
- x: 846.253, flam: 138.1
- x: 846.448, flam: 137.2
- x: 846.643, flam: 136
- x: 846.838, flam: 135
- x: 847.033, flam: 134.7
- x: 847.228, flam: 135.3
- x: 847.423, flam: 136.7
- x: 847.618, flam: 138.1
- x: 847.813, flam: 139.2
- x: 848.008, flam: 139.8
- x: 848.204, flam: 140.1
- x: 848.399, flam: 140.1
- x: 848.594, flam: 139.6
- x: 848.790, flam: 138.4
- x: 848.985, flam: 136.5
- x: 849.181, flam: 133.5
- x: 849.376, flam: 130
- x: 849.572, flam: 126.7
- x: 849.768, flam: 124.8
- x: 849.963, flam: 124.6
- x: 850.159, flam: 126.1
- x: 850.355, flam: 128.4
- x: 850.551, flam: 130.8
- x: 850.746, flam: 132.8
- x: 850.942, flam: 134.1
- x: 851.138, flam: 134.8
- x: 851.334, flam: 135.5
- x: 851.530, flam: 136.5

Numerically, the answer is 142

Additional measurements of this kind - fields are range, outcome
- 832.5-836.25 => 142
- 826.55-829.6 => 147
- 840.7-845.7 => 141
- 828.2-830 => 143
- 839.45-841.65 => 145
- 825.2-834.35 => 144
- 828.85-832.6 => 141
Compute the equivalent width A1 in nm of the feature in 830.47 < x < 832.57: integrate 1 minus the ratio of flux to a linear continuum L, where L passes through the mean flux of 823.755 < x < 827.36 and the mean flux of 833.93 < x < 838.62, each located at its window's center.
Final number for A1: 0.07 nm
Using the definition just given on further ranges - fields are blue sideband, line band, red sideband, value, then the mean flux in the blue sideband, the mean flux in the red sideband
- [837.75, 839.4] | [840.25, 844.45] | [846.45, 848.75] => -0.16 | 137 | 138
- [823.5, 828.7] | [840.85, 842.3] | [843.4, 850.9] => -0.06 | 149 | 136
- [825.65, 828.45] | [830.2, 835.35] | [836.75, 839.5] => 0.12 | 149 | 141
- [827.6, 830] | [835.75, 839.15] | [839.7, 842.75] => 0.08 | 144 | 145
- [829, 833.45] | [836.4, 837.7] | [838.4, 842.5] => -0.04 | 141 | 142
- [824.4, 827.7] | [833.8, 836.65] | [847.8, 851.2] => 0.03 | 150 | 133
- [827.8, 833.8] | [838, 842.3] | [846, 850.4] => -0.12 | 142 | 135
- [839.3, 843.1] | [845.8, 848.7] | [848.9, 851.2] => -0.07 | 144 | 130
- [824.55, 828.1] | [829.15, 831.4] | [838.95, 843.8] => 0.12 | 150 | 143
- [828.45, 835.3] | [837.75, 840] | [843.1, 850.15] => 0.02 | 142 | 137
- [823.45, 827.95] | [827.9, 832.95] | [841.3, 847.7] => 0.18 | 150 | 140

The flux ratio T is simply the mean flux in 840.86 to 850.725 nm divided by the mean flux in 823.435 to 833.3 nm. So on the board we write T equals 0.9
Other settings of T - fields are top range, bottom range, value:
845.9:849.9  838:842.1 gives 0.96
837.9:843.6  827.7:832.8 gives 1.00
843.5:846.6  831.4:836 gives 0.97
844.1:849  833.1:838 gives 0.96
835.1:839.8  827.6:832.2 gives 0.99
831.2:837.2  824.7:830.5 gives 0.97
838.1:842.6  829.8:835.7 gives 1.00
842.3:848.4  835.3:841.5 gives 0.98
